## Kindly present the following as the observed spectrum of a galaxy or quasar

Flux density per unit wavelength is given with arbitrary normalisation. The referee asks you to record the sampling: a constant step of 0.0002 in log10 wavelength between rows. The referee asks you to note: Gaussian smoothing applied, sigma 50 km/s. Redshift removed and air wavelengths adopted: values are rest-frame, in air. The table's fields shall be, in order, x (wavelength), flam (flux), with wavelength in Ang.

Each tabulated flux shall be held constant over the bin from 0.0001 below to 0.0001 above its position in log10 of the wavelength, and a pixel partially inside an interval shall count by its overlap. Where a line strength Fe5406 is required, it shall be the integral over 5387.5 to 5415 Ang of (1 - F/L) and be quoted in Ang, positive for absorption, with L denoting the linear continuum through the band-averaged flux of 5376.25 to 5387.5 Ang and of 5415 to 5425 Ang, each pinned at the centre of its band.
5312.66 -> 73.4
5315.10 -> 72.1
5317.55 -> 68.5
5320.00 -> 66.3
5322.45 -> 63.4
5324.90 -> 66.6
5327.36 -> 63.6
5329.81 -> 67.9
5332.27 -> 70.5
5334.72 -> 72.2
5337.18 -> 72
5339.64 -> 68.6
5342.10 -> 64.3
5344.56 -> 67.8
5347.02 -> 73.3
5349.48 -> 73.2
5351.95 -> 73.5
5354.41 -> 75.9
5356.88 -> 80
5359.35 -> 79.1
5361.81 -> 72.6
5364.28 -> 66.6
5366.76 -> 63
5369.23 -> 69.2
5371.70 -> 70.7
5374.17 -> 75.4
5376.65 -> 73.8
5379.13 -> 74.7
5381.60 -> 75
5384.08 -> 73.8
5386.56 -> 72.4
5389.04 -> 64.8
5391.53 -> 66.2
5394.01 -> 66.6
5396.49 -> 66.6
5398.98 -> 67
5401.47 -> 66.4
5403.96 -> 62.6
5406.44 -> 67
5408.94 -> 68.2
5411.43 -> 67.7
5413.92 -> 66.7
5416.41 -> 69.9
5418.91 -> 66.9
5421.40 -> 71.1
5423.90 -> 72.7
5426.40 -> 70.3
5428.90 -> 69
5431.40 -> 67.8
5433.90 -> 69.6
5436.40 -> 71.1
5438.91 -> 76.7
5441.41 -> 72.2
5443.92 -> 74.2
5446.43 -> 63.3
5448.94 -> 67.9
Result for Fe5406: 2.1 Ang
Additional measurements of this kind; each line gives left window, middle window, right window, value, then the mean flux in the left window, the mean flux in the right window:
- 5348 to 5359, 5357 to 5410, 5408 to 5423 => 1.8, 75.8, 68.5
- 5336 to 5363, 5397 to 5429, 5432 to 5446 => 1.8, 72.8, 72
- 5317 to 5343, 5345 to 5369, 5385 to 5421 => -1.8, 67.6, 67.2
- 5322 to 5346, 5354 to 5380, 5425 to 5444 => -1.4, 67.9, 71.2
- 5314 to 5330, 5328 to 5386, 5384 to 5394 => -3.6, 66.8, 68.4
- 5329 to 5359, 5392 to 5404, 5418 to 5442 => 0.8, 71.9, 70.8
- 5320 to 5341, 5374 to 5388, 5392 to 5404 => -1.5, 68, 66.2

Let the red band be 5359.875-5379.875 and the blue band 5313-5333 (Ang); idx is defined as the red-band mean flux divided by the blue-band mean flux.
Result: 1.05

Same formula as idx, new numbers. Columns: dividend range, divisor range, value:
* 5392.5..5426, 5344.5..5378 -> 0.93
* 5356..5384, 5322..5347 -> 1.07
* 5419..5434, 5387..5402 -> 1.05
